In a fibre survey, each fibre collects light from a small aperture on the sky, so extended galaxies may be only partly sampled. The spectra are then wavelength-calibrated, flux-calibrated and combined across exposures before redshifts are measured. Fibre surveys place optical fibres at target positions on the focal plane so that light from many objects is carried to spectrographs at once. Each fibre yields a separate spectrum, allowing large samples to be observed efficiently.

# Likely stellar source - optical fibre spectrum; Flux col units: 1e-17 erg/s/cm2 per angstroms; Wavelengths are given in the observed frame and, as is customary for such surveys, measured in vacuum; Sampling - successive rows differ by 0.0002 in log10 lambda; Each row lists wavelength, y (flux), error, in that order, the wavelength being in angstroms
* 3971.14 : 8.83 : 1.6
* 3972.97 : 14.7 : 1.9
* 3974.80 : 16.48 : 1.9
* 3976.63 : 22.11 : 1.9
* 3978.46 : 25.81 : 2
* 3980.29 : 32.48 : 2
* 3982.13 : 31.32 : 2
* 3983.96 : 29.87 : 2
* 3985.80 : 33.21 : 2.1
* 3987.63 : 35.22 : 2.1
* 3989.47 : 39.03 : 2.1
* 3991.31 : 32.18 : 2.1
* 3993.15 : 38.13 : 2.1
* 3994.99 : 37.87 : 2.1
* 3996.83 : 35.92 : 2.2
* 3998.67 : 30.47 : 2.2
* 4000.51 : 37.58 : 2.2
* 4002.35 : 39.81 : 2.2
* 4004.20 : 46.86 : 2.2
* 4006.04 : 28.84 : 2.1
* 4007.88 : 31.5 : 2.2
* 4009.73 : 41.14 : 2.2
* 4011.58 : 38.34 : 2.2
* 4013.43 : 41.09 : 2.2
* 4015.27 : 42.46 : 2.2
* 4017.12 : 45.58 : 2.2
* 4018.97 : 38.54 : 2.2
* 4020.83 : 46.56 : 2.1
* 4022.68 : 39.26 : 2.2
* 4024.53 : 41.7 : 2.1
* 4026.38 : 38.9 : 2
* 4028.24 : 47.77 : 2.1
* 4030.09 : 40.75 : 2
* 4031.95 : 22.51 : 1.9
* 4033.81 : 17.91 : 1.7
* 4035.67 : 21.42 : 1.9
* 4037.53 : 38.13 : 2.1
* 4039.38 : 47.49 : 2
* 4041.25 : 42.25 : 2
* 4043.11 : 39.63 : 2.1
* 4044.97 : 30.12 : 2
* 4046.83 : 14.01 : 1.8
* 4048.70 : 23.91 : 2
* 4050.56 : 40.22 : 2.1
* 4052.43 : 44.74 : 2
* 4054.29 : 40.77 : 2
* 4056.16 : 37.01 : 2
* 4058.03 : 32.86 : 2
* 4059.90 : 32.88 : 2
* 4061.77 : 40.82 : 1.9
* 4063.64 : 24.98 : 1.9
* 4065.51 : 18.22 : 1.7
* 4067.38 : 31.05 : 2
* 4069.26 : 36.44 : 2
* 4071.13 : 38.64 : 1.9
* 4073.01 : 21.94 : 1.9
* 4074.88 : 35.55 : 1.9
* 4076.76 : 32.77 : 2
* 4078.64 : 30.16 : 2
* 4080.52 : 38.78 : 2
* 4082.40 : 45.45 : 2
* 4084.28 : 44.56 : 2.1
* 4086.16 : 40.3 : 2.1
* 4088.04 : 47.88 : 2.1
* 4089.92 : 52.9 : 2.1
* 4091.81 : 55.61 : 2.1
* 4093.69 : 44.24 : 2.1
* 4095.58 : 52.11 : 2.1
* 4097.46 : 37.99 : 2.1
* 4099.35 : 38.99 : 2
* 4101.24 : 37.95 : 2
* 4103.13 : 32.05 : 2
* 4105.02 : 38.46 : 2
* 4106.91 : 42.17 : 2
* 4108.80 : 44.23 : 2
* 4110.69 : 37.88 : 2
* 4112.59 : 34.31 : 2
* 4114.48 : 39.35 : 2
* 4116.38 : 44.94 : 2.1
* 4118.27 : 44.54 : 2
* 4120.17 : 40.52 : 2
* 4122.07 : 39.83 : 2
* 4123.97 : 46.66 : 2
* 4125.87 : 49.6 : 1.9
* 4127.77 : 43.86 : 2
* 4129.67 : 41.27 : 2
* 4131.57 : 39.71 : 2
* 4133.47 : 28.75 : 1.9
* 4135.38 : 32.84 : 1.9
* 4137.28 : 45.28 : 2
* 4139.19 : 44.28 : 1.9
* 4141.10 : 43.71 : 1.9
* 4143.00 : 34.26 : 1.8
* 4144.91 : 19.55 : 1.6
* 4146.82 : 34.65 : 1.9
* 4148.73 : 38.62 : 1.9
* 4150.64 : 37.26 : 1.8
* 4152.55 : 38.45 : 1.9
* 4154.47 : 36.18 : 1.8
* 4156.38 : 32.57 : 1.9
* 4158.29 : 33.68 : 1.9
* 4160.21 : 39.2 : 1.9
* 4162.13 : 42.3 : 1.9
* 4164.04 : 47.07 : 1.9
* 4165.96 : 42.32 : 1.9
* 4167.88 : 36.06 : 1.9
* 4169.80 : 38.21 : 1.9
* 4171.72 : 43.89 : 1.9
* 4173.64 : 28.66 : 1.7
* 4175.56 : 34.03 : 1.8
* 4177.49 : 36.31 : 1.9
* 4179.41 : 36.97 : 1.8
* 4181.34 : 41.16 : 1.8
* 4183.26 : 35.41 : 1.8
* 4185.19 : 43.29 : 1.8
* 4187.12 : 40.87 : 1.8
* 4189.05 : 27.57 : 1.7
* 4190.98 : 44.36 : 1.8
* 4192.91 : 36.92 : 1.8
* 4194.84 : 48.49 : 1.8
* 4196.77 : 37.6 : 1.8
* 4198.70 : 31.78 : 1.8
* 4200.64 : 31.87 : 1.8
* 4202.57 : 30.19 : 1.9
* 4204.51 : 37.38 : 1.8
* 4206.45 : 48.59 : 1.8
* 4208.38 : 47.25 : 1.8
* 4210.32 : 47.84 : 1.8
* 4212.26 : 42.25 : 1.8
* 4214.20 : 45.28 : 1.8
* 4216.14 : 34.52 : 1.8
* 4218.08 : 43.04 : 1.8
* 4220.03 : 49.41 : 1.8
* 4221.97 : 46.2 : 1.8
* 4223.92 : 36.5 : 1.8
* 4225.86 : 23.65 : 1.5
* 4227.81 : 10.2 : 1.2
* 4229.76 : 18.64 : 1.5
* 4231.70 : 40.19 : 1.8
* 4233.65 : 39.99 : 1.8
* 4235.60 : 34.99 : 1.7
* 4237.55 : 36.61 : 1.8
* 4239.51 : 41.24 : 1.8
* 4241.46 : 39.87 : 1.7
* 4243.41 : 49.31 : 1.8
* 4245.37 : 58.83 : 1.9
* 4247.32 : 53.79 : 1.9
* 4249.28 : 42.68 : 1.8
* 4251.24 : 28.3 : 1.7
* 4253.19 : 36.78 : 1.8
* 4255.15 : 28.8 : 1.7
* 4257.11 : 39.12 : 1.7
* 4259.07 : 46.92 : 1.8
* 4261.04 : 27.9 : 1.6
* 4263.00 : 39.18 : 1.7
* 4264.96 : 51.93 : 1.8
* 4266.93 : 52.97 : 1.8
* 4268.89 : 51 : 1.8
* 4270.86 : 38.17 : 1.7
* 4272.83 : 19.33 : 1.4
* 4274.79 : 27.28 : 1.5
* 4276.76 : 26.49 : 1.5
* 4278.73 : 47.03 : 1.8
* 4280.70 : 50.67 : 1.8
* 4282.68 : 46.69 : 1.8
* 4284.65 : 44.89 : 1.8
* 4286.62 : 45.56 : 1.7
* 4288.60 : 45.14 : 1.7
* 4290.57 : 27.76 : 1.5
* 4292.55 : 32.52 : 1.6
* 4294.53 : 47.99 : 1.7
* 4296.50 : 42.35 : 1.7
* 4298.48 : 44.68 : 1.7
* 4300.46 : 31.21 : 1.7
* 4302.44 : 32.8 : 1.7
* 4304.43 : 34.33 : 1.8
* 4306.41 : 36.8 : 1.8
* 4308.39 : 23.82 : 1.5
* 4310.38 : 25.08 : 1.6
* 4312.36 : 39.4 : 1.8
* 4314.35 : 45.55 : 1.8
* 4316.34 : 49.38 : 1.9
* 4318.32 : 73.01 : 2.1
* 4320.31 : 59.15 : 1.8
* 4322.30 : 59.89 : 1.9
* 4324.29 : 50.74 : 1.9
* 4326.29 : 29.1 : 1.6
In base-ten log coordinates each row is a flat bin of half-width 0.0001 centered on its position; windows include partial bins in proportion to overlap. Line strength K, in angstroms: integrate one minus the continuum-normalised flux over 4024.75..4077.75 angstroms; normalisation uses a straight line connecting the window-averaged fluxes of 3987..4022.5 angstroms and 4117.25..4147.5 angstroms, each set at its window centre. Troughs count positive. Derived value 7.19 angstroms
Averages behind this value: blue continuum 38.3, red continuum 39.4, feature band 33.4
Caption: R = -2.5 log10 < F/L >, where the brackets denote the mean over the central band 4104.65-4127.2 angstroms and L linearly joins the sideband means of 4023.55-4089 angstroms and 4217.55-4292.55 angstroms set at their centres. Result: -0.16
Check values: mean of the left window 34.9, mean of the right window 39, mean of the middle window 42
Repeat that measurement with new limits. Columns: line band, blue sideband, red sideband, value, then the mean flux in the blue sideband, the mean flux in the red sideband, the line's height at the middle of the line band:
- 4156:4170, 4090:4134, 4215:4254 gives 0.03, 41.9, 38.3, 40.4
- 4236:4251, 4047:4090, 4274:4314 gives -0.20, 35.5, 37.8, 37.3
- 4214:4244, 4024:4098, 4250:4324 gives 0.09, 36.6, 40.7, 39.6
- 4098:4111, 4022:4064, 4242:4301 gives -0.07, 34.9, 40.9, 36.5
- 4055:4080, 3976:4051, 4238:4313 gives 0.13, 35.3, 39.4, 36.2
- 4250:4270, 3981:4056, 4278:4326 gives 0.04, 36.3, 43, 42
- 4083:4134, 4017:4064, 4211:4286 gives -0.15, 35.8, 39.3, 36.9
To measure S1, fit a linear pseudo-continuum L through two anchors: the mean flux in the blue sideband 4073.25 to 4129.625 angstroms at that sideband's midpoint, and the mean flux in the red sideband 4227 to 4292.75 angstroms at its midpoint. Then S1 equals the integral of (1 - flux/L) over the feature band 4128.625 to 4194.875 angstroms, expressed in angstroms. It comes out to 4.7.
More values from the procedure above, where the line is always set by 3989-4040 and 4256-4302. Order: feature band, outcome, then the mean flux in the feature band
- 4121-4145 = -0.81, 39.9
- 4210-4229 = 1.06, 37.3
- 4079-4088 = -0.94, 42.1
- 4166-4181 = 0.83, 36.9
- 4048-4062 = 0.42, 36.7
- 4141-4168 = 1.37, 36.9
